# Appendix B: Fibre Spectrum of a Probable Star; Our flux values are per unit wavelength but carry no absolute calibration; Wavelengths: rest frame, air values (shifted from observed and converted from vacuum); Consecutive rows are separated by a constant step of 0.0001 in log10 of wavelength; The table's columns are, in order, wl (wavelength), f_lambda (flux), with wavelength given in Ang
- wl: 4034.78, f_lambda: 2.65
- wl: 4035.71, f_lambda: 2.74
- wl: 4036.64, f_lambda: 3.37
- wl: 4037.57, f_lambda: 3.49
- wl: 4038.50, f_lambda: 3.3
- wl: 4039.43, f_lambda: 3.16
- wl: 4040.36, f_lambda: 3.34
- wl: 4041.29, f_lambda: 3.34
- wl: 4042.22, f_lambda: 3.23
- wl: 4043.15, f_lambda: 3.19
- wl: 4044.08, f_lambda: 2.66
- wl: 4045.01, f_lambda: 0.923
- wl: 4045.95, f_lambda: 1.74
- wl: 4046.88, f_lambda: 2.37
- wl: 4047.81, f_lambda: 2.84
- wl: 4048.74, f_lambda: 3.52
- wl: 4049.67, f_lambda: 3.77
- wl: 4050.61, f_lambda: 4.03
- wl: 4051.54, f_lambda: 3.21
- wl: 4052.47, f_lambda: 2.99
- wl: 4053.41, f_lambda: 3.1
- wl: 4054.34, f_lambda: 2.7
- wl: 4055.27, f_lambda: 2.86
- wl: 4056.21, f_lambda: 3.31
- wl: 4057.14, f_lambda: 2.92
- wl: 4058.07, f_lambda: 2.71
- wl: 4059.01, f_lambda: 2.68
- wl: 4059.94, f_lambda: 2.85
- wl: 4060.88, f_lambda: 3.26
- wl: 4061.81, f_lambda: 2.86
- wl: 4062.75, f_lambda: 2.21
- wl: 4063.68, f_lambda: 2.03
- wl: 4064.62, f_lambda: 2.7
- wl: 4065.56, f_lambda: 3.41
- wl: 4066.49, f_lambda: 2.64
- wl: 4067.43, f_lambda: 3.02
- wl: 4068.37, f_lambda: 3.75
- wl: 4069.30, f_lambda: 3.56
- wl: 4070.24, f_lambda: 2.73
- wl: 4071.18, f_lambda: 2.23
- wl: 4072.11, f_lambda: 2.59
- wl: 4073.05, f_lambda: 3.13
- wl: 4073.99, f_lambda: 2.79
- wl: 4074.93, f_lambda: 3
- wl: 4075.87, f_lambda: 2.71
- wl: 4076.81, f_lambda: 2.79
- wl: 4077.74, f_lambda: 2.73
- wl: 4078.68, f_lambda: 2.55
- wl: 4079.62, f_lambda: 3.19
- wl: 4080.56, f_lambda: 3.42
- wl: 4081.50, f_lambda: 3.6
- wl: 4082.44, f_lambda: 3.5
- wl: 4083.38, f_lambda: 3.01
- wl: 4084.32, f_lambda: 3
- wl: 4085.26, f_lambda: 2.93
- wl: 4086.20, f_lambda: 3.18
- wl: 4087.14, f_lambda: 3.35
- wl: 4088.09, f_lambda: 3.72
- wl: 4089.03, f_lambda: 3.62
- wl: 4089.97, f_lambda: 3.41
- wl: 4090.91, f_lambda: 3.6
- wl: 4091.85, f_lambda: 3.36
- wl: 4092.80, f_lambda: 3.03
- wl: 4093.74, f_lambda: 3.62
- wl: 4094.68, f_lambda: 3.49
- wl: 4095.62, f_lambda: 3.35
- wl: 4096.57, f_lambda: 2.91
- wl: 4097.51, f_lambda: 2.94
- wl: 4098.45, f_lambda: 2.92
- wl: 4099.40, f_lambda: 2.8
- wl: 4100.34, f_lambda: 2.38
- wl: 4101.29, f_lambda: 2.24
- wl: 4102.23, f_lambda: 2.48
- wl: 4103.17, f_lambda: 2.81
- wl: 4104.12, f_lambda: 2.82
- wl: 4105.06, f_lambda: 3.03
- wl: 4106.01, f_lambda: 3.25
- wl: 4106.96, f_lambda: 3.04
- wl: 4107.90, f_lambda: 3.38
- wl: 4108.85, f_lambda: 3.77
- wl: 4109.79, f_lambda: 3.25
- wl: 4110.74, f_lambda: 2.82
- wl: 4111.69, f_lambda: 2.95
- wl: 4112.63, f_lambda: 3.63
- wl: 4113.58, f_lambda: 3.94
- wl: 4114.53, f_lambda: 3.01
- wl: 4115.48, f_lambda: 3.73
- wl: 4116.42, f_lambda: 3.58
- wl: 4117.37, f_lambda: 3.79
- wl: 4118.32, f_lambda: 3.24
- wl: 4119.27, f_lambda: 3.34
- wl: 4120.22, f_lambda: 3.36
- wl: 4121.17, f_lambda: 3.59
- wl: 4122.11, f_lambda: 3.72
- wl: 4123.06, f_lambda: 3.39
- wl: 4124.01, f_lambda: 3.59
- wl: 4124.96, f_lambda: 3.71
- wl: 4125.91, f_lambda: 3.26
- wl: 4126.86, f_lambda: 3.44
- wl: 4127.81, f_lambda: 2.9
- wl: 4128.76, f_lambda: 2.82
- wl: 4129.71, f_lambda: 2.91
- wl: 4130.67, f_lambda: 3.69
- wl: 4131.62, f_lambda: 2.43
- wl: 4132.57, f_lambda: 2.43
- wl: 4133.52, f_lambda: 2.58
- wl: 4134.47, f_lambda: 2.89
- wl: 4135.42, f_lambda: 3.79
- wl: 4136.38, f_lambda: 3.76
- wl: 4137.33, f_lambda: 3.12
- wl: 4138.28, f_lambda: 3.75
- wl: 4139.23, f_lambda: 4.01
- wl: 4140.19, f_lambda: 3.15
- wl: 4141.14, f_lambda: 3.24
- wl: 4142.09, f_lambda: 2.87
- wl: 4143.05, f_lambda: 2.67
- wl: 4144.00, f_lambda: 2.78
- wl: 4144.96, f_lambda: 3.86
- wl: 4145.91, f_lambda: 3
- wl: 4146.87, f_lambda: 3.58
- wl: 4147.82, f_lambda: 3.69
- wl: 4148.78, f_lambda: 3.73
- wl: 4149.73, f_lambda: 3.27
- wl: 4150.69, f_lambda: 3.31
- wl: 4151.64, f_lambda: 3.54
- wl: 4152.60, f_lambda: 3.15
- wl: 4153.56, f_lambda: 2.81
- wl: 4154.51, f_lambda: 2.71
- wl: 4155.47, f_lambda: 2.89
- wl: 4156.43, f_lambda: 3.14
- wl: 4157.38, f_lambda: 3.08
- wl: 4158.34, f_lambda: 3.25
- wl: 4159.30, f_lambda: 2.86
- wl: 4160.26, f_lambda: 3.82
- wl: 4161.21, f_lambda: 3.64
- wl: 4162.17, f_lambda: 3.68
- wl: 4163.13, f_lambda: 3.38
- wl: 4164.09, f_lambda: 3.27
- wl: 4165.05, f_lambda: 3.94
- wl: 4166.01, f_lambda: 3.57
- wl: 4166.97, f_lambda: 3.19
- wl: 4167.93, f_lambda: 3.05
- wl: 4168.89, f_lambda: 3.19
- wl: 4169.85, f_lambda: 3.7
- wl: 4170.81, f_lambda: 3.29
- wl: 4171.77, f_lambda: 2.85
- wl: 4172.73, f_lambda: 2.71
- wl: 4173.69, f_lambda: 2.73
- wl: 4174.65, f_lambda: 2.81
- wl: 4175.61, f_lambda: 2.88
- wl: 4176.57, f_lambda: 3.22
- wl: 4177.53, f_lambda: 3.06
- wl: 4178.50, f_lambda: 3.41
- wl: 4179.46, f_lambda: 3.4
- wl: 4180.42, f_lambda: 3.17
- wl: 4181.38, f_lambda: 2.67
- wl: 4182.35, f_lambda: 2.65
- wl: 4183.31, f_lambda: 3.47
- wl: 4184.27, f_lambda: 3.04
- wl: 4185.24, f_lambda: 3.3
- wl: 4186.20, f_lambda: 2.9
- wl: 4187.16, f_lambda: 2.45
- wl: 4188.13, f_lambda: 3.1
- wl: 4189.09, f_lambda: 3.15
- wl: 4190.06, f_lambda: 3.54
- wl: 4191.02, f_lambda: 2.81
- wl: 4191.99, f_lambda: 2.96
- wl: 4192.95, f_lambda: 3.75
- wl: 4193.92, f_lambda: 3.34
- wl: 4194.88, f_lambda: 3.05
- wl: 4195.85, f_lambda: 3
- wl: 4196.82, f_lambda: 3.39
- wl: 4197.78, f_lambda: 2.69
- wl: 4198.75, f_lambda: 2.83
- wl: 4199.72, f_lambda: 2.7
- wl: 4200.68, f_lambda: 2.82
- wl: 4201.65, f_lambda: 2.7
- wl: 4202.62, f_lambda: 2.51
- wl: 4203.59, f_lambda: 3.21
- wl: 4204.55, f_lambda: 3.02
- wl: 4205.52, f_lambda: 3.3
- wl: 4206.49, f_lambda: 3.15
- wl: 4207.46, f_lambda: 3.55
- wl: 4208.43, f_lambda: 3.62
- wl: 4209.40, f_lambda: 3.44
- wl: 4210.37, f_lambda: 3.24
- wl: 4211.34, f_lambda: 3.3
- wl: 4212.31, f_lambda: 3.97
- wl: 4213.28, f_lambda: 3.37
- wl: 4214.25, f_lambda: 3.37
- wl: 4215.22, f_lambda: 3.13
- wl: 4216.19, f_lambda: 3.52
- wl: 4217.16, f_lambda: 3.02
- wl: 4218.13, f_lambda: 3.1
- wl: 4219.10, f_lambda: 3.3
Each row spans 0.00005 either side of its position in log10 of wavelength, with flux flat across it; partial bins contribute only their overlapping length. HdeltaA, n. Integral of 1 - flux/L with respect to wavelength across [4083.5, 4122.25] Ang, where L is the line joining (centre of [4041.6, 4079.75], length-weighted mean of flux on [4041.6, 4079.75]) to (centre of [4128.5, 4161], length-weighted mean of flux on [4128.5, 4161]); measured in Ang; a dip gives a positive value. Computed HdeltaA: -2.4 Ang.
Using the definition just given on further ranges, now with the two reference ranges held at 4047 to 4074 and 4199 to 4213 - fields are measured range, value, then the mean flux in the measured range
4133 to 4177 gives -2.0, 3.25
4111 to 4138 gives -2.1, 3.31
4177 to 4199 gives 0.4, 3.1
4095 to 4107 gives 0.7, 2.84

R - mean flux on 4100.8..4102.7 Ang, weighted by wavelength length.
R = 2.36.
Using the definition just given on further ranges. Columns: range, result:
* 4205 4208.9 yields 3.4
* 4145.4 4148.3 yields 3.43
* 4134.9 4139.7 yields 3.68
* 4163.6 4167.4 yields 3.49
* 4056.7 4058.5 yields 2.82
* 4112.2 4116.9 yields 3.58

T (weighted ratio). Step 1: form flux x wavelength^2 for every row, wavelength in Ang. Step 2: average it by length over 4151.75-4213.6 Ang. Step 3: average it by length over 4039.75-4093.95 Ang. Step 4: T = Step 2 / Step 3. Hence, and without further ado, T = 1.1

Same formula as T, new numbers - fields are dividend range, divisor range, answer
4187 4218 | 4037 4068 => 1.16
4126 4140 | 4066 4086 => 1.09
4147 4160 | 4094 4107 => 1.14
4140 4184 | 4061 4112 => 1.10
